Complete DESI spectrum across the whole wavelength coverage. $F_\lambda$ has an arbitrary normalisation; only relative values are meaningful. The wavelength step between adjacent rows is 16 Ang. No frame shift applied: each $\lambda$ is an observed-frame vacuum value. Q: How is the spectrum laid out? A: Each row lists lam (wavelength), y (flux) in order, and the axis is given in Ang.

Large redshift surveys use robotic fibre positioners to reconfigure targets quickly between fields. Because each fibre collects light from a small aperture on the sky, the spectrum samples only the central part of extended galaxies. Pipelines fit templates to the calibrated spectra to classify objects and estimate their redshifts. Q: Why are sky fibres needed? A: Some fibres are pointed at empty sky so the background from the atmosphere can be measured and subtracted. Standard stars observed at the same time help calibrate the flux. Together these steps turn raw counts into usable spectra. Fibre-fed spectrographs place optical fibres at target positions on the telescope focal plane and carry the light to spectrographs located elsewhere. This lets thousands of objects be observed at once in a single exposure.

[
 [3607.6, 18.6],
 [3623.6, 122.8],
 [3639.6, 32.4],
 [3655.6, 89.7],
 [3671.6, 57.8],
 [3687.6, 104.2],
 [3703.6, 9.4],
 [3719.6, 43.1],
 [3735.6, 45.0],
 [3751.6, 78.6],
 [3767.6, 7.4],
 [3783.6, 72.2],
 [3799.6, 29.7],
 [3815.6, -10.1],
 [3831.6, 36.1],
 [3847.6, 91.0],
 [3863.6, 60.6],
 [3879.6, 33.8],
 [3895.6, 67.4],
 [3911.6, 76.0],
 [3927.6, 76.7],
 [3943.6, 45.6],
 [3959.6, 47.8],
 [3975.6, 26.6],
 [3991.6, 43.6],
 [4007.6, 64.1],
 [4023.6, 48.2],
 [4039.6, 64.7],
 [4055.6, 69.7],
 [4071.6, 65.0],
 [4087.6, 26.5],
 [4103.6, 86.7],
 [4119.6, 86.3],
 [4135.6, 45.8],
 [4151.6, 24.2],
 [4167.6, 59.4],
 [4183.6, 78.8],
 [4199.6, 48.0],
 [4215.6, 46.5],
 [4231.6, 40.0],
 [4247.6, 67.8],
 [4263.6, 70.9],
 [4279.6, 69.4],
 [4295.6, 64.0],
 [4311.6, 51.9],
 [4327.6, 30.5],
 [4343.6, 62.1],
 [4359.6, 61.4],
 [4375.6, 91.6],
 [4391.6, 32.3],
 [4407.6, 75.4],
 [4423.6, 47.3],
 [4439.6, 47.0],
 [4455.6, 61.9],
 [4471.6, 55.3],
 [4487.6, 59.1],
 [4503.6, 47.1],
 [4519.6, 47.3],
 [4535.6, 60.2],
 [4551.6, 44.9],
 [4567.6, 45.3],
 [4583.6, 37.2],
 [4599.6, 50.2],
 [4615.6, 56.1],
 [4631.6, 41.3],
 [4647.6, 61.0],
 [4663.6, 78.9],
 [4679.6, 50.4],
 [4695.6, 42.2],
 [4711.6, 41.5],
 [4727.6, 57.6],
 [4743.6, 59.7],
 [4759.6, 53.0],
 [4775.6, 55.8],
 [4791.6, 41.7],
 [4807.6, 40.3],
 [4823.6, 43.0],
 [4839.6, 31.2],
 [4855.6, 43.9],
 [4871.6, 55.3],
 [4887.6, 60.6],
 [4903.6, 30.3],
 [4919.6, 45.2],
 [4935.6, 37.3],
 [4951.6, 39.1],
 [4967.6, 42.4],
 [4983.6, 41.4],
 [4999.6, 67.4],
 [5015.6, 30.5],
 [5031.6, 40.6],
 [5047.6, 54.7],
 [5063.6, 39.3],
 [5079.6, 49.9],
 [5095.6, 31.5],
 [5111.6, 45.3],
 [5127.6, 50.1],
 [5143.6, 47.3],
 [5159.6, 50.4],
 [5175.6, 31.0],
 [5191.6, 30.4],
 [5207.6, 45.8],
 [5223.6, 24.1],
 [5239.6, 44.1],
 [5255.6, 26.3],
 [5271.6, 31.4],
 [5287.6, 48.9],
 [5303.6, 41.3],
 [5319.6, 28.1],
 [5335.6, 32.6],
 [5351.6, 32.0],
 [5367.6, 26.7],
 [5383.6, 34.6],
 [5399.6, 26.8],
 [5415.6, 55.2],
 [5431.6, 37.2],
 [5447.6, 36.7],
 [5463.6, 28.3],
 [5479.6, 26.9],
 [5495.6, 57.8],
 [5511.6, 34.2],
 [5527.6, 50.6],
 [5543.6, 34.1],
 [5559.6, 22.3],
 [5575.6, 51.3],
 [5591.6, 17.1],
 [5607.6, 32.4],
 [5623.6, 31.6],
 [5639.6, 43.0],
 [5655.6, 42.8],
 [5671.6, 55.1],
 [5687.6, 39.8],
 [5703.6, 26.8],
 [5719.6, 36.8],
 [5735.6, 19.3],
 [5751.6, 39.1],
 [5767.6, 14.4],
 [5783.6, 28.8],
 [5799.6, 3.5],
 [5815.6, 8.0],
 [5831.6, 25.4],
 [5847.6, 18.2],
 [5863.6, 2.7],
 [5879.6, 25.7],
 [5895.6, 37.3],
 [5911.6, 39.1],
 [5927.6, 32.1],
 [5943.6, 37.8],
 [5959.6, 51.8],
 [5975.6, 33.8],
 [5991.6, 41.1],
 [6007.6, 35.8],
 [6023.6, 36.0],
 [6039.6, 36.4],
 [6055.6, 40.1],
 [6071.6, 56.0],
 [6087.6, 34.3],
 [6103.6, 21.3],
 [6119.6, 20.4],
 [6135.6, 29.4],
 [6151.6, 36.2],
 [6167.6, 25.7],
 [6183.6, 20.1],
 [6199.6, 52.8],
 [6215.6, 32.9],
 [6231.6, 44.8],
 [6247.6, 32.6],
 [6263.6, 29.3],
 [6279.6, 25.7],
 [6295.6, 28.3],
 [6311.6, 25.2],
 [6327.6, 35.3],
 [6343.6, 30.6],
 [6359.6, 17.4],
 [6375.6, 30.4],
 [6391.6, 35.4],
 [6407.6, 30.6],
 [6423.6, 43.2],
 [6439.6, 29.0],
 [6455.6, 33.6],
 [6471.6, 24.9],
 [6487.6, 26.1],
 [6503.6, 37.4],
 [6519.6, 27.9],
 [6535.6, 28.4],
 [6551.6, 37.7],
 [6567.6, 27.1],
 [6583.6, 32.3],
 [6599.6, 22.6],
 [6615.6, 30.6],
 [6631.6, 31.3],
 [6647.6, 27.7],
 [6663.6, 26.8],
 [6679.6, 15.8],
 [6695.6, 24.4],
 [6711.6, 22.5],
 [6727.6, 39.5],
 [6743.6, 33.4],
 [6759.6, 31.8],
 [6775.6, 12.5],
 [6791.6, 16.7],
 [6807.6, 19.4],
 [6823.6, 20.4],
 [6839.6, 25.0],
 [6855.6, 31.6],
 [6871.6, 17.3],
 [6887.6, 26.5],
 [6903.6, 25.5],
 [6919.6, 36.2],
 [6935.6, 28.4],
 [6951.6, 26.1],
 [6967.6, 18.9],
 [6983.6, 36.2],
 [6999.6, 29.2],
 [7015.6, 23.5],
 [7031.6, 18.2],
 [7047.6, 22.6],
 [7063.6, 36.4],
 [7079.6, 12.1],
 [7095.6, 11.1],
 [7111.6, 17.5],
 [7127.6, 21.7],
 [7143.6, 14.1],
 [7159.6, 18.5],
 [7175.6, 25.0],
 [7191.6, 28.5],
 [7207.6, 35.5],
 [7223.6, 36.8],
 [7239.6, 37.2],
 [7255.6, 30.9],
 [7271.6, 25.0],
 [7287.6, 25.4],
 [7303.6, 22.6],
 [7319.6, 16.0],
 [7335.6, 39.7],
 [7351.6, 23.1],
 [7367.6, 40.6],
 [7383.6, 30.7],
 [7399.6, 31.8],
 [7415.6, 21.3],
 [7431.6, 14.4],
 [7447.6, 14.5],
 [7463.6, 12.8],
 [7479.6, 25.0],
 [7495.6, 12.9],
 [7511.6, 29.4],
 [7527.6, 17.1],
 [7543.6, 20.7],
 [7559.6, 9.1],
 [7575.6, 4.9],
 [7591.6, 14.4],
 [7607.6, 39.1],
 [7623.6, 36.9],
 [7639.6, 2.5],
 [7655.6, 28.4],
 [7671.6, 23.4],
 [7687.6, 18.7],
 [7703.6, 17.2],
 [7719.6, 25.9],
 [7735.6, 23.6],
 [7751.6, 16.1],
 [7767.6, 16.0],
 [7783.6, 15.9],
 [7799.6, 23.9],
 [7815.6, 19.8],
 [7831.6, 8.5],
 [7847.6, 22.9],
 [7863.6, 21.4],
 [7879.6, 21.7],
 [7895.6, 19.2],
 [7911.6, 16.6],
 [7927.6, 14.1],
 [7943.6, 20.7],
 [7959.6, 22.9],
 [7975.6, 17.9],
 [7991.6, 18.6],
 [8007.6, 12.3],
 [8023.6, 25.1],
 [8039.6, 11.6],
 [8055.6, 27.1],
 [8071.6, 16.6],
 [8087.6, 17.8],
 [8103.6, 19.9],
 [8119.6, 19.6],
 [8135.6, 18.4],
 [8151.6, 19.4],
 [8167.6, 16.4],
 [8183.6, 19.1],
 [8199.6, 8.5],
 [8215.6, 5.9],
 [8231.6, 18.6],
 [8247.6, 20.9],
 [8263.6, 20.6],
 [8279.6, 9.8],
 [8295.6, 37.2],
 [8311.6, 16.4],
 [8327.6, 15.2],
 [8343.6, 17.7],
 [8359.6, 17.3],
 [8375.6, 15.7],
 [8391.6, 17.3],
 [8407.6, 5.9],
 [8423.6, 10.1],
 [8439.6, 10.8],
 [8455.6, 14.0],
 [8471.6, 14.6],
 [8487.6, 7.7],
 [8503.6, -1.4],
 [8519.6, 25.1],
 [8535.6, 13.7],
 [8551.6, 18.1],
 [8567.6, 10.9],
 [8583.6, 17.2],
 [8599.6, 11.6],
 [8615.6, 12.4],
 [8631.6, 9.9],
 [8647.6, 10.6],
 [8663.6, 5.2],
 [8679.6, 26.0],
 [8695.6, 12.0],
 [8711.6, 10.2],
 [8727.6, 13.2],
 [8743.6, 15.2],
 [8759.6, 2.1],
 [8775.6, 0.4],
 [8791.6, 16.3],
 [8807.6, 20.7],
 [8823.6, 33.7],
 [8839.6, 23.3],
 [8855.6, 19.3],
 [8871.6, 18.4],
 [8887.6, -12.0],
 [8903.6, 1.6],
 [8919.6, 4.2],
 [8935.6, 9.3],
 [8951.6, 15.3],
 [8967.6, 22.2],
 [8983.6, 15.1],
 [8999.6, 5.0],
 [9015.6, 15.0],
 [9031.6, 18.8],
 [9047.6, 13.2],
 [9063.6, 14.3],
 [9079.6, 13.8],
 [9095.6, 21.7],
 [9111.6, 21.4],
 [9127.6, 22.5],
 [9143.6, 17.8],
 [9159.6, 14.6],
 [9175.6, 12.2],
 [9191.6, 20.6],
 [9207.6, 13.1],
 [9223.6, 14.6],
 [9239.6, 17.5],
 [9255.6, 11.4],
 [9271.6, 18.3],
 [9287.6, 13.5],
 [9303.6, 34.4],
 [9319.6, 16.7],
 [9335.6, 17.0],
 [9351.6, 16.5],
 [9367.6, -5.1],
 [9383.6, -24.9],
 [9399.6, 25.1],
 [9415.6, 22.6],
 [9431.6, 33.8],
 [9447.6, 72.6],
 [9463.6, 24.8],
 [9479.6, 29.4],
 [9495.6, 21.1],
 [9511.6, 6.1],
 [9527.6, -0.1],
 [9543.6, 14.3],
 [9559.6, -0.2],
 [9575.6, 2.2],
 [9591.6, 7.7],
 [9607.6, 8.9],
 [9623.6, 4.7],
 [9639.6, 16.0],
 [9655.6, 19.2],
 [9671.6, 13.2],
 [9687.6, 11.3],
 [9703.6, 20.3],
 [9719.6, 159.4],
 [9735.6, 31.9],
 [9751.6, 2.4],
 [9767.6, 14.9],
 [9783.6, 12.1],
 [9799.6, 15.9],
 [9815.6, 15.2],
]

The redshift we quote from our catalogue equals 1.61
